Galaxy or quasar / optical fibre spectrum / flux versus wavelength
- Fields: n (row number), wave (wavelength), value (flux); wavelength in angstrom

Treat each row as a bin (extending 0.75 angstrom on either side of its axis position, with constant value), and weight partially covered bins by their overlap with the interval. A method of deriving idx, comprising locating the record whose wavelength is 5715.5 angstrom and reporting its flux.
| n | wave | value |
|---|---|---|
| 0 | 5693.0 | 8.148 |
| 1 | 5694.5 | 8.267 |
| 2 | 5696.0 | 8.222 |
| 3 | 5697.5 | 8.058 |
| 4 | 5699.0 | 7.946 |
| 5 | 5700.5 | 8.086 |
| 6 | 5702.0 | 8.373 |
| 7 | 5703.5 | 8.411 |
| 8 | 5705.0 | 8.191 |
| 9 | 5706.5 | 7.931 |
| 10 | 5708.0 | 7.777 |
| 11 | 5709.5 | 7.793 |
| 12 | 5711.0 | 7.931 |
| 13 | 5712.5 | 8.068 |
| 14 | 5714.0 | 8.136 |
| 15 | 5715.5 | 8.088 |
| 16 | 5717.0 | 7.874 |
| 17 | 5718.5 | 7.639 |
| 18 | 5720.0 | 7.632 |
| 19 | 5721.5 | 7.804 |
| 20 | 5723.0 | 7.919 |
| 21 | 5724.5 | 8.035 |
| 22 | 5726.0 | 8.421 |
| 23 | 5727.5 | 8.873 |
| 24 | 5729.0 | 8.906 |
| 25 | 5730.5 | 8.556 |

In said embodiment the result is 8.088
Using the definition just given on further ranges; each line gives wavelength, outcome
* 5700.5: 8.086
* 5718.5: 7.639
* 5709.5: 7.793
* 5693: 8.148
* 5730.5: 8.556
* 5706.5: 7.931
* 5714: 8.136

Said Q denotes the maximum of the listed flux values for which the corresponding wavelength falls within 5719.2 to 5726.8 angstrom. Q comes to 8.421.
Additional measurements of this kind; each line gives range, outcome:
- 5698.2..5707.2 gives 8.411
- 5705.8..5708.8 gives 7.931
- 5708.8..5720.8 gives 8.136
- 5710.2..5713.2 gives 8.068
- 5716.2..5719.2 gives 7.874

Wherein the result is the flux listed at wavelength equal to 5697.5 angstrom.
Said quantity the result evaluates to 8.058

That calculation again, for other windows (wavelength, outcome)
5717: 7.874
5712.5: 8.068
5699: 7.946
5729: 8.906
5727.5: 8.873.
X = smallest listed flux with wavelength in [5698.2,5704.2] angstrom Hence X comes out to 7.946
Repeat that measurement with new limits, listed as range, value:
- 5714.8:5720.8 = 7.632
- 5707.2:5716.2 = 7.777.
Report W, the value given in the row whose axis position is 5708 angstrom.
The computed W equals 7.777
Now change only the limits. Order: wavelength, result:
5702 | 8.373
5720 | 7.632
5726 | 8.421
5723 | 7.919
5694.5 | 8.267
